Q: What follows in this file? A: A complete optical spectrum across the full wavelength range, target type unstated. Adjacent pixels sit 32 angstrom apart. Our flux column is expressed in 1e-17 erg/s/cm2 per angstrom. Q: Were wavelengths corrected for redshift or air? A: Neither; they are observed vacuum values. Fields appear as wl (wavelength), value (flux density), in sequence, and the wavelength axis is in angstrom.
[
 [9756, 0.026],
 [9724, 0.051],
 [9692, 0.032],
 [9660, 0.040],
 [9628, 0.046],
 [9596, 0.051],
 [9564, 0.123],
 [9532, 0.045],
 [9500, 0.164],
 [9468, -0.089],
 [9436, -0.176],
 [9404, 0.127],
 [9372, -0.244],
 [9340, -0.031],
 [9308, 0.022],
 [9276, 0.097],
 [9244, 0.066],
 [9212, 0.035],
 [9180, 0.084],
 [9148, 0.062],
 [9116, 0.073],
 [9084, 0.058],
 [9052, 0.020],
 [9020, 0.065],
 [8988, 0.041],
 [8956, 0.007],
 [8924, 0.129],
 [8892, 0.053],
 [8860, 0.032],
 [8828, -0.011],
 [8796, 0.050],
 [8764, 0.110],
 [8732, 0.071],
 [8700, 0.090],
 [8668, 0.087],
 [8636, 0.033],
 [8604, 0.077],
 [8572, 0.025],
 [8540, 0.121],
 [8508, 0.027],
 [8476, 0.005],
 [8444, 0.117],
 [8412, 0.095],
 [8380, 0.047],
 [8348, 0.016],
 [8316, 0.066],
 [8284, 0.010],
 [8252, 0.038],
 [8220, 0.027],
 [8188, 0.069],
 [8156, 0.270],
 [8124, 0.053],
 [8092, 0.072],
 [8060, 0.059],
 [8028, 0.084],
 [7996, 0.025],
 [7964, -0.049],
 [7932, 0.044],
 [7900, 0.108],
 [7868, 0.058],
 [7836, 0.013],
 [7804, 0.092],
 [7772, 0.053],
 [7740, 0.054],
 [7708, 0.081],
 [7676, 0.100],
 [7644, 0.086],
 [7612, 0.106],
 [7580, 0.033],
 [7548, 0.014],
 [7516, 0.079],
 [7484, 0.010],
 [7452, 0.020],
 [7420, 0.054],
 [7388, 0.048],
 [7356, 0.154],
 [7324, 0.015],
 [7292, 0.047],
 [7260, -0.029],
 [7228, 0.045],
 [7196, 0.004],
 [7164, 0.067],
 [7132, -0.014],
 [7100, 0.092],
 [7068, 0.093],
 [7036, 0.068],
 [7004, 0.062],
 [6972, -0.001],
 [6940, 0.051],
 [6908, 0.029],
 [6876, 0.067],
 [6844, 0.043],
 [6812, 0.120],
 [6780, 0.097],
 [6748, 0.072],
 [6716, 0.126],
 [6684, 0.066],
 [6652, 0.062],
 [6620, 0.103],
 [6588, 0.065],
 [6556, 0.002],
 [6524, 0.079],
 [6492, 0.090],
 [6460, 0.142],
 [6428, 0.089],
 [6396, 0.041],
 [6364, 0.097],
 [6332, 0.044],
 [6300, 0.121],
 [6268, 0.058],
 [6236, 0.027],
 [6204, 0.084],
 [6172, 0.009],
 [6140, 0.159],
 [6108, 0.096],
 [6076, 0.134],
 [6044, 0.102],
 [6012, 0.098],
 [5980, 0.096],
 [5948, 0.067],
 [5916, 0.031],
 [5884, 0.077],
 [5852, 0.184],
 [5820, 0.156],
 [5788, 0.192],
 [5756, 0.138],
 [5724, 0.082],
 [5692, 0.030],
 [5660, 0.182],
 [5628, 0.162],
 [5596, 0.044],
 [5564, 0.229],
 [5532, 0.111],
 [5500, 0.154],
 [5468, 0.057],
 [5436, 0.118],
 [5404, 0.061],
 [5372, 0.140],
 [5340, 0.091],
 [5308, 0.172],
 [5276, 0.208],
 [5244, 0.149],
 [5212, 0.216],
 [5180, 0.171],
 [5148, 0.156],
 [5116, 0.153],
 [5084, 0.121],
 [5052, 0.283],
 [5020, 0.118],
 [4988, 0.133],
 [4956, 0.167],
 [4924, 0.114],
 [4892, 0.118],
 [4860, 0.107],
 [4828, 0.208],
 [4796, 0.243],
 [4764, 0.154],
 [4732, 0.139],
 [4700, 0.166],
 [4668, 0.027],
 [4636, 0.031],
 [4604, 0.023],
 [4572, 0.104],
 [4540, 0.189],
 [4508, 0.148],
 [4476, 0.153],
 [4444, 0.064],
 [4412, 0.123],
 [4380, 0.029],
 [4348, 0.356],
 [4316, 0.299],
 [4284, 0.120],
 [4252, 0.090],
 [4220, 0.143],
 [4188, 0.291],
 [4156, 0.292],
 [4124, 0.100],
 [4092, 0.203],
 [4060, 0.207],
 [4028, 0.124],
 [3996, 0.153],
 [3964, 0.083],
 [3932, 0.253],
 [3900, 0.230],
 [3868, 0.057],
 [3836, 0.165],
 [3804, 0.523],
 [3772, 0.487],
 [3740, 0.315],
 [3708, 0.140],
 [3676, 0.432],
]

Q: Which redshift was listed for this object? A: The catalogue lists 1.18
